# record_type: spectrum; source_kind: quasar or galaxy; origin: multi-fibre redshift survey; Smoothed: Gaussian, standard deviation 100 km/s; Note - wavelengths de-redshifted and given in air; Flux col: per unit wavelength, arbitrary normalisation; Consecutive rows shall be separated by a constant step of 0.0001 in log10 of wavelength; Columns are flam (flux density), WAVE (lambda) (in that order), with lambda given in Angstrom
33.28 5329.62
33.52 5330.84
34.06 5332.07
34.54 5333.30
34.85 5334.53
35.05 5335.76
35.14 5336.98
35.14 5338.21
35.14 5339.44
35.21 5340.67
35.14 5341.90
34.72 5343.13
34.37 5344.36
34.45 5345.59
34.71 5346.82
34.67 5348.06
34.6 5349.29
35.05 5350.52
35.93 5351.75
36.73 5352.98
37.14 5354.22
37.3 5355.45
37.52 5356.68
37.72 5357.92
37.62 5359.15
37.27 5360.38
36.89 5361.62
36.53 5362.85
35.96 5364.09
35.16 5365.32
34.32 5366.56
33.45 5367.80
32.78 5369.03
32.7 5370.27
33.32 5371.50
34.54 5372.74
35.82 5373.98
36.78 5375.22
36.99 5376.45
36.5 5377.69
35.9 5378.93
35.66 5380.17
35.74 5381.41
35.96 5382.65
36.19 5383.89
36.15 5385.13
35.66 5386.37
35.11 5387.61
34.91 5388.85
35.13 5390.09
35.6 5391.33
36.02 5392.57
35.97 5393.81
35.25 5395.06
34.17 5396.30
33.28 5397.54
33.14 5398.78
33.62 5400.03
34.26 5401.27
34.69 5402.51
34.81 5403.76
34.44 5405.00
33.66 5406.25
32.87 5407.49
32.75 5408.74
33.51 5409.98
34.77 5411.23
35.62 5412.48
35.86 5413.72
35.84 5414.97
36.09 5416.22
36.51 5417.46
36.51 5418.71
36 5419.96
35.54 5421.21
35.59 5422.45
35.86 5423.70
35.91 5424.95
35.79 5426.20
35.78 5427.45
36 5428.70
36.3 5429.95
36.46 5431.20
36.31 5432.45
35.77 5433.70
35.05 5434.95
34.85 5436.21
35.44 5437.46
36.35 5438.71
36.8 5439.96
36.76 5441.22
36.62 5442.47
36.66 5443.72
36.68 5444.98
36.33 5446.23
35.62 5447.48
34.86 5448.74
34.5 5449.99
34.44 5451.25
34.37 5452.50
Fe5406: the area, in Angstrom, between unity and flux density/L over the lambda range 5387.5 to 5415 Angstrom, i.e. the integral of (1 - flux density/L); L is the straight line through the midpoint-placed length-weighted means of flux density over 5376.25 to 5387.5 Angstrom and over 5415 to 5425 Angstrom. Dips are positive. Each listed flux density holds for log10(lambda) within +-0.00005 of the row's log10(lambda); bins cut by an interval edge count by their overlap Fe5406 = 1.1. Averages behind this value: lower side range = 36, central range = 34.5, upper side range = 36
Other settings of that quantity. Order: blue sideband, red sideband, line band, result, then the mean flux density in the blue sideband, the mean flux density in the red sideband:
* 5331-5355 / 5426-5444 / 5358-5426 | 0.7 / 35.1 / 36.1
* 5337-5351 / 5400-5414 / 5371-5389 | -0.6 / 34.8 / 34.2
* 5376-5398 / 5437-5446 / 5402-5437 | 0.8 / 35.6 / 36.5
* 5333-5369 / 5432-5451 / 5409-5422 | 0.1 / 35.6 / 35.9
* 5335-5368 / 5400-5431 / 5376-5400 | 0.0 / 35.7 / 35.2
